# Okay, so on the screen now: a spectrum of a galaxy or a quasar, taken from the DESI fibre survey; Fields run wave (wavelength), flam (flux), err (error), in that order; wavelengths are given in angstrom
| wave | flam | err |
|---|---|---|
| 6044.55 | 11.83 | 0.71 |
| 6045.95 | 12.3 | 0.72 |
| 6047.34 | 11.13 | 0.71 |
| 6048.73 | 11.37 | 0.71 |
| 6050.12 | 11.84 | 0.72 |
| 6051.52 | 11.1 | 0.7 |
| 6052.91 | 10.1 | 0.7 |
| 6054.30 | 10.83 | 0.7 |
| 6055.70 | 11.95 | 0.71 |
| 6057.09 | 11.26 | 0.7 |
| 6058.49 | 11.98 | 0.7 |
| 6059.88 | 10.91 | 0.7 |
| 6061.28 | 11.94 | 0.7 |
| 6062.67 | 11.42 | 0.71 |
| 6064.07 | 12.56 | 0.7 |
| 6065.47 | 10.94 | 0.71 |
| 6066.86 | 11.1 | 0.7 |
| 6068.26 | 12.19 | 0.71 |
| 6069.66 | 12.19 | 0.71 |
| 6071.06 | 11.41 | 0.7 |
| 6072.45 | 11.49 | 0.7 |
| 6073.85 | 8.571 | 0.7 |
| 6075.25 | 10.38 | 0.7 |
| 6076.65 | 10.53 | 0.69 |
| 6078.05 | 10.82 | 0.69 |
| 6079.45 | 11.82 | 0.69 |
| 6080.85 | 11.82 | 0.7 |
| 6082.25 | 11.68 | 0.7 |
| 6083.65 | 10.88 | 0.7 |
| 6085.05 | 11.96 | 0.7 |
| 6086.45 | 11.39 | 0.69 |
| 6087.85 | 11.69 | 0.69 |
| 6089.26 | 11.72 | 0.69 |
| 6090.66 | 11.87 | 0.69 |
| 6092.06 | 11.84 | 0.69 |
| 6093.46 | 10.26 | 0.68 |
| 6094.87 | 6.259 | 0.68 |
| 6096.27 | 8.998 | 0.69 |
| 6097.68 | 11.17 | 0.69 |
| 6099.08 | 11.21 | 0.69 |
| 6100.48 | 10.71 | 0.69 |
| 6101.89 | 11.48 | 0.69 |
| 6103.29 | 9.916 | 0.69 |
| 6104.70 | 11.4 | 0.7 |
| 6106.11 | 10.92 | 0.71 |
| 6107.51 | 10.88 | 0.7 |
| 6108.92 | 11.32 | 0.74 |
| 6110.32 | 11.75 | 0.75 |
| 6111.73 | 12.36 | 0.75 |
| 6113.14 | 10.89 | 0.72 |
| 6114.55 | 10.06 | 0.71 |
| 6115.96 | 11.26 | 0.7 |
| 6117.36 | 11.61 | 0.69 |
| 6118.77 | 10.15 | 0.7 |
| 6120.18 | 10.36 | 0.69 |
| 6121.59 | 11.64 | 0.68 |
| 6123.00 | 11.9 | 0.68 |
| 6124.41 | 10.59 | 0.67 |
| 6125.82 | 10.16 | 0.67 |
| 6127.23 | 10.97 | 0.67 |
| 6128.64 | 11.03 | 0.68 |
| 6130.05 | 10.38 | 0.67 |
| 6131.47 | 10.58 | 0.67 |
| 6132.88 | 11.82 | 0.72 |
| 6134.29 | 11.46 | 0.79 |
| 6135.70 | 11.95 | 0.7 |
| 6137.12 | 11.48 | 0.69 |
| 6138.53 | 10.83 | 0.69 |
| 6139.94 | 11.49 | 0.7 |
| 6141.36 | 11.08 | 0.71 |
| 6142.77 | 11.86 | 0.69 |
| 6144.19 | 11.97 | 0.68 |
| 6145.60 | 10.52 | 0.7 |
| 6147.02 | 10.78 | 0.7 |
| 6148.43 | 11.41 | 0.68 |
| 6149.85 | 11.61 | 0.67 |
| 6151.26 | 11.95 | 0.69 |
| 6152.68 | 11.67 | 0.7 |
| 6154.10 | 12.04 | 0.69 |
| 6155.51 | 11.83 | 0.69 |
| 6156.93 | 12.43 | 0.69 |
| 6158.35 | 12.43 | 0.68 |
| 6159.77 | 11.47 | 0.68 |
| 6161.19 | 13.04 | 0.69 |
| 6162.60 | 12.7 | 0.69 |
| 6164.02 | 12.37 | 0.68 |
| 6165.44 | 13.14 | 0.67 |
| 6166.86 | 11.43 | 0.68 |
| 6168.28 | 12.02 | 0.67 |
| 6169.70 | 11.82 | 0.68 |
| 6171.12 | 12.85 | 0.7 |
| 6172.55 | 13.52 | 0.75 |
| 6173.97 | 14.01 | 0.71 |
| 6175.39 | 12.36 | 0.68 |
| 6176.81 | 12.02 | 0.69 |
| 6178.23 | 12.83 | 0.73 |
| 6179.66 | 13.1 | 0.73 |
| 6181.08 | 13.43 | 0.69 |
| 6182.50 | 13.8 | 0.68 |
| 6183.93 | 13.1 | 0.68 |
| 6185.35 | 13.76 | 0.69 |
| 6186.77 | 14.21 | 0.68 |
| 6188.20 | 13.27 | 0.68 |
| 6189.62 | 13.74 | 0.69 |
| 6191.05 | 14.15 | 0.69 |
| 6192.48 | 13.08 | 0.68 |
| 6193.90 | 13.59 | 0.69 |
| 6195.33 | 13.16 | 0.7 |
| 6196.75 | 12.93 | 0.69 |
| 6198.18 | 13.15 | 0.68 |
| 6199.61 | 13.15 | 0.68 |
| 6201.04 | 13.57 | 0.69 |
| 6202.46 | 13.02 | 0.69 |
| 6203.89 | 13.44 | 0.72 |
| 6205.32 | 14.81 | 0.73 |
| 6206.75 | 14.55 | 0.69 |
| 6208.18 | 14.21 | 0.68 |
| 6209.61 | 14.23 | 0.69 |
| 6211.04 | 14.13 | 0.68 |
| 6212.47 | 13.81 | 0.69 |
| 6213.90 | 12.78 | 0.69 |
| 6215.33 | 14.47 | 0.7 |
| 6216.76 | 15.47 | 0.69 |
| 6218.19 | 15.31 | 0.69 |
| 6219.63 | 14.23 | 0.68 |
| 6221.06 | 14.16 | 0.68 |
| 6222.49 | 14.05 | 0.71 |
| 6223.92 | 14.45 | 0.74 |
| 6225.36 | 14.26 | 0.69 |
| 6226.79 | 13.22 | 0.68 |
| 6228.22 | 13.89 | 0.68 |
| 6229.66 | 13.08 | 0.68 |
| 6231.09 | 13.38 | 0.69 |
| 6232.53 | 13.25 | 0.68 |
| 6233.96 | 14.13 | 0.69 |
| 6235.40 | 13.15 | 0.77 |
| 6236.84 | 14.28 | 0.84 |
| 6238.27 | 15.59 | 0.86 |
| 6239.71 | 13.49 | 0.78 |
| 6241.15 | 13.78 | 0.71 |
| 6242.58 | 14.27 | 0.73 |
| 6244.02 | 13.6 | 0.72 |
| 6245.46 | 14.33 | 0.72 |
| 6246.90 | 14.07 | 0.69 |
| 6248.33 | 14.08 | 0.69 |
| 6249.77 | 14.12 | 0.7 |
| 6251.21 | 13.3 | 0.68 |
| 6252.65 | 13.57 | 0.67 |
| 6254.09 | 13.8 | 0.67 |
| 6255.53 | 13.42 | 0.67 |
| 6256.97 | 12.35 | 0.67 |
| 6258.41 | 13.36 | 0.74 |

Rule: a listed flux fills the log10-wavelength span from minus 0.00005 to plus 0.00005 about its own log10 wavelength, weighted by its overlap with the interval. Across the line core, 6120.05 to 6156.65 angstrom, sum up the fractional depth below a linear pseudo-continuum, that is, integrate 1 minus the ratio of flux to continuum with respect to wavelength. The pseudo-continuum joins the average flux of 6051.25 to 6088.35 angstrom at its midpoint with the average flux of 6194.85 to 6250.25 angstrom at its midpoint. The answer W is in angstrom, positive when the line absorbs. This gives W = 3.42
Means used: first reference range 11.3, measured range 11.3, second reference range 13.9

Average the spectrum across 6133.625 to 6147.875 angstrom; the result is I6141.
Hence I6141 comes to 11.3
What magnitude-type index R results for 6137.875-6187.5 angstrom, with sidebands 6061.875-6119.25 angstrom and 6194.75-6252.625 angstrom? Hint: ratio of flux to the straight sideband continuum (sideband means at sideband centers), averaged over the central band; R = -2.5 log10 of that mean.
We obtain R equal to 0.026 mag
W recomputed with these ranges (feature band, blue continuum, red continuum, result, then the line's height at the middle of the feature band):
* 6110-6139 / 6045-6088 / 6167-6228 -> 2.90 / 12.3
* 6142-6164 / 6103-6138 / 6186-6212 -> 0.55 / 12.2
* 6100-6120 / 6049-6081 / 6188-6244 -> 1.66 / 12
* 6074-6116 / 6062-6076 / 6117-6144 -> 0.91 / 11.2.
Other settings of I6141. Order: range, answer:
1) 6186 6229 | 13.9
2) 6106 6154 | 11.2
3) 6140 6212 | 12.8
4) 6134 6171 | 11.8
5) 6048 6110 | 11.1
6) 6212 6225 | 14.3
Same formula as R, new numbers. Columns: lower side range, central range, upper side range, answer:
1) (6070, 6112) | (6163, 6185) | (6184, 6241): 0.011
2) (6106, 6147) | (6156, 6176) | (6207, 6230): -0.009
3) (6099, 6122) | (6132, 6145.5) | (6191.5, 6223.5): 0.035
